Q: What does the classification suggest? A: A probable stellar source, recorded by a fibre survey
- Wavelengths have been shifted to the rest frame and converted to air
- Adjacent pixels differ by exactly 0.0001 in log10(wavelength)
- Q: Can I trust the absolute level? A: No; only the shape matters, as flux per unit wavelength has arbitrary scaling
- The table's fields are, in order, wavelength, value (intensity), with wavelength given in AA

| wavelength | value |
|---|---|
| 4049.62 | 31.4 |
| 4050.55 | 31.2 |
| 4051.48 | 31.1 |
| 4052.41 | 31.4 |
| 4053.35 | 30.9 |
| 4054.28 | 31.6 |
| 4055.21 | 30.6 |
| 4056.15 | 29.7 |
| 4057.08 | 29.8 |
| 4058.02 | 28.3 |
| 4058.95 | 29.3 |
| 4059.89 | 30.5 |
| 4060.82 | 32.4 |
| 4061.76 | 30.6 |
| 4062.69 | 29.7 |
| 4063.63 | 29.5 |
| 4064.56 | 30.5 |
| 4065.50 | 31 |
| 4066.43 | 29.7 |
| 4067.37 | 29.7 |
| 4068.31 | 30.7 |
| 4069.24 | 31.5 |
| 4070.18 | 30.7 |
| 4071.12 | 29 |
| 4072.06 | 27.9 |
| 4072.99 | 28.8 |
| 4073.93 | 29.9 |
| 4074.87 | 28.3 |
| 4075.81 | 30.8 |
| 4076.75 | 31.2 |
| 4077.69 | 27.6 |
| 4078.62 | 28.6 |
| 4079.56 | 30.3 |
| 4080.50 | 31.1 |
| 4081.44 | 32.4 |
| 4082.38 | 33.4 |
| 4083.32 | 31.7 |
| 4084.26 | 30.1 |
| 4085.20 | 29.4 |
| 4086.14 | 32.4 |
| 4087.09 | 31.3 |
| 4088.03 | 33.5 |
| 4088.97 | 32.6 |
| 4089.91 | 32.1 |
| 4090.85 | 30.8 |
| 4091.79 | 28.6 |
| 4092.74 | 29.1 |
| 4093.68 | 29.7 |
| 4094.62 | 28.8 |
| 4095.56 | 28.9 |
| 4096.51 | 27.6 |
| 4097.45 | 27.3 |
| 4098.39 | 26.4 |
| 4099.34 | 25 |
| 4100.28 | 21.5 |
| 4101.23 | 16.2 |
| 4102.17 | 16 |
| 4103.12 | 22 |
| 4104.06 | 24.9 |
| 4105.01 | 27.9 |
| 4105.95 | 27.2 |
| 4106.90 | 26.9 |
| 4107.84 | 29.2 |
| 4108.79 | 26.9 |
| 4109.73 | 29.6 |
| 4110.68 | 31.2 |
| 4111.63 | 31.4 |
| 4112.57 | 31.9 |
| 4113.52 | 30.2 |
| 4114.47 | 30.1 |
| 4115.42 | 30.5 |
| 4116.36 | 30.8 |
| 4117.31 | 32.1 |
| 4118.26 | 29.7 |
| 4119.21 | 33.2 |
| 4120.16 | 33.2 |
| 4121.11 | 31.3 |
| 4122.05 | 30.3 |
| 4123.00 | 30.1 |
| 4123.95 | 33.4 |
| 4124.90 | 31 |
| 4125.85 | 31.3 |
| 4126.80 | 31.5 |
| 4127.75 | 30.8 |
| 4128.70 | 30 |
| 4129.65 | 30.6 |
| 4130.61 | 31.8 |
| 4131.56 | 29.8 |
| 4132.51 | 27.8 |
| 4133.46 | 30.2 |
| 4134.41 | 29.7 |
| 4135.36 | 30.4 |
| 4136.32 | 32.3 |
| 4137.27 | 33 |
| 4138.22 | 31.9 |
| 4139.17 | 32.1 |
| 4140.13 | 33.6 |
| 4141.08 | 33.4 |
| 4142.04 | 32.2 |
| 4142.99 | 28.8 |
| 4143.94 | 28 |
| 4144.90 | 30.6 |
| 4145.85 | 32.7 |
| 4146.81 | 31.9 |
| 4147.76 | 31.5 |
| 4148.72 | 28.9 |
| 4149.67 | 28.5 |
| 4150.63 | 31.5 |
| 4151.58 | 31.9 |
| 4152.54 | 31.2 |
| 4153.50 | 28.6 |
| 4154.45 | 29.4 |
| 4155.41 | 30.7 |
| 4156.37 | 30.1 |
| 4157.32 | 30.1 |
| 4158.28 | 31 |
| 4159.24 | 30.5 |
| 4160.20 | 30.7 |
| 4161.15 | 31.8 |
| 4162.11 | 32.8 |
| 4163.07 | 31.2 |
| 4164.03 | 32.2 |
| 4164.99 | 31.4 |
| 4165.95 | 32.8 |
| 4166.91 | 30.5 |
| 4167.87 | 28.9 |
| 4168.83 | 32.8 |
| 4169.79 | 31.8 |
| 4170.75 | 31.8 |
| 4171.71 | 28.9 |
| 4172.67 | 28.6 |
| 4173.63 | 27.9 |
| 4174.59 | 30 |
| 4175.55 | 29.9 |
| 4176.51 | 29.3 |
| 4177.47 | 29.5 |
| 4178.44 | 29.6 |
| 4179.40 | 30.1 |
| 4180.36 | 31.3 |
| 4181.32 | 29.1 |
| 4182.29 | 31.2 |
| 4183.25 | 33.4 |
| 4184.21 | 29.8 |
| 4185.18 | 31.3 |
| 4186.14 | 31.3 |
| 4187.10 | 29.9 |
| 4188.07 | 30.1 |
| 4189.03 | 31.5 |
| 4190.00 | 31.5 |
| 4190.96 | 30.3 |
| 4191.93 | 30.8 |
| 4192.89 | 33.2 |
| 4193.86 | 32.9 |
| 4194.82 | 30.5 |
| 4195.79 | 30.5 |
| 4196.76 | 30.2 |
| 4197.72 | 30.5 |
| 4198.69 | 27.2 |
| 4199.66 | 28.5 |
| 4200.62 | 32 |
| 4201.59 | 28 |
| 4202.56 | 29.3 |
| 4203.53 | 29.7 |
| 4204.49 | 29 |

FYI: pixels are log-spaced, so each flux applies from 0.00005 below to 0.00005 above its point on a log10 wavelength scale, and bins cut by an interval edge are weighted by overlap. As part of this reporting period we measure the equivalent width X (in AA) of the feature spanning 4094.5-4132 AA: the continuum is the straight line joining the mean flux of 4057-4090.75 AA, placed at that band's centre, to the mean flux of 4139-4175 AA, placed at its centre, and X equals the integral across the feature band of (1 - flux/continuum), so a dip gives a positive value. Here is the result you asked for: 2.3 AA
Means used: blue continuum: 30.5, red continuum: 30.8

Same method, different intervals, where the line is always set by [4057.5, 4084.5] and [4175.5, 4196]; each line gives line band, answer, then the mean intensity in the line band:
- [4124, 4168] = -0.5 AA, 30.9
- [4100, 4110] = 2.0 AA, 24.3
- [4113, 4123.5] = -0.2 AA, 31.1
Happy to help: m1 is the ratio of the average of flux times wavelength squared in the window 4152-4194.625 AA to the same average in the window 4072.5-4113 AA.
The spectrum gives 1.12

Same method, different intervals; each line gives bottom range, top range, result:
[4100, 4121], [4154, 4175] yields 1.13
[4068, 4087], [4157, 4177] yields 1.06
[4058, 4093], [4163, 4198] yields 1.06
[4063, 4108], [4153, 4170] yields 1.12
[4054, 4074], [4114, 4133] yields 1.06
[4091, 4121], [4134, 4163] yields 1.13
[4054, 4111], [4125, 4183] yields 1.10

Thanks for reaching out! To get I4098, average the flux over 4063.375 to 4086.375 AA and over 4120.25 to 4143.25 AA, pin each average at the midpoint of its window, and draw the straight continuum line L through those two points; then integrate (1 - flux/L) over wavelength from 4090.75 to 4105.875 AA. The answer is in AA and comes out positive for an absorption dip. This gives 2.5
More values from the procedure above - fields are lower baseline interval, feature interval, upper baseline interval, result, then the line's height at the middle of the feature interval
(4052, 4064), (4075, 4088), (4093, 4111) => -1.3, 28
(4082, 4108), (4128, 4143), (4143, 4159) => -0.8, 29.7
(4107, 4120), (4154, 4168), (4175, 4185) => -0.3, 30.4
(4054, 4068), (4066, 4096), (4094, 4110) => -2.7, 27.9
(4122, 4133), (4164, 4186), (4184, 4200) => 0.1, 30.6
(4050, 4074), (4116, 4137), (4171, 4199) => -0.5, 30.3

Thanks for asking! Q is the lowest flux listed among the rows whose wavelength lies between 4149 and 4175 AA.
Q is 27.9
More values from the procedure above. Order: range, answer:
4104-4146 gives 24.9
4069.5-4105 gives 16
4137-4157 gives 28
